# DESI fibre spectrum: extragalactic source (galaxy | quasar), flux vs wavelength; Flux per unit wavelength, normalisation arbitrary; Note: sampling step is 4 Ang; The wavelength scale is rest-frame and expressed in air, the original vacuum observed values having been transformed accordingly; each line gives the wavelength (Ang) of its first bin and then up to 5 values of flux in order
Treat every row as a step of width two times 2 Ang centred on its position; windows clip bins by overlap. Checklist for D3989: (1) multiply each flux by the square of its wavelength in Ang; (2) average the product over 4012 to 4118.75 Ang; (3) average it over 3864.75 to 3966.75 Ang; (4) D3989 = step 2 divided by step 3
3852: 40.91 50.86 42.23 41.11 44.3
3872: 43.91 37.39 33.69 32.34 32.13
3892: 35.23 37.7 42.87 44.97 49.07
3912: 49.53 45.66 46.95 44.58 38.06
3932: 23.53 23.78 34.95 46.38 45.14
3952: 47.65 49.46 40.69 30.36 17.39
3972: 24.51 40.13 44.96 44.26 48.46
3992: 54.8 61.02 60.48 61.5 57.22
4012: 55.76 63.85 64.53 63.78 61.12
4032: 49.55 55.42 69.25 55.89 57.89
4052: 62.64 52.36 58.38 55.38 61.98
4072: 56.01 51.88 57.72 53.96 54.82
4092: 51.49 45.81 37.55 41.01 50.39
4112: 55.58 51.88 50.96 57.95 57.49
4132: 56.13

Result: 1.50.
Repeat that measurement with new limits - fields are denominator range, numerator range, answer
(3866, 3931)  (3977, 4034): 1.45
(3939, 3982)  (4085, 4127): 1.40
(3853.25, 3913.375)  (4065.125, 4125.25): 1.41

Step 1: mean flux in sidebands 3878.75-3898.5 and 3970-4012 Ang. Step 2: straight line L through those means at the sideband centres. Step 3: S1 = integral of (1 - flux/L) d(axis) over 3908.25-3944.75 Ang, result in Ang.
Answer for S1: 0.4 Ang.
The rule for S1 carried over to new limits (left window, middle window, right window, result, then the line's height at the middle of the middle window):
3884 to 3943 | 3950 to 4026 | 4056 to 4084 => -2.1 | 47.3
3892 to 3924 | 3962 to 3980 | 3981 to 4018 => 7.7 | 52.5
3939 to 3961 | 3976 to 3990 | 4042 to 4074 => 1.0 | 48.6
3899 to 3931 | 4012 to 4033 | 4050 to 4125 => -4.6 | 49.8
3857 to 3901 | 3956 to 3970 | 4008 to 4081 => 4.7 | 48.7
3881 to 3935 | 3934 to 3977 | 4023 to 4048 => 9.6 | 46.9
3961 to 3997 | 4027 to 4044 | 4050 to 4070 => -1.8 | 52.7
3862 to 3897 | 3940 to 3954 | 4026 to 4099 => -0.1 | 44.3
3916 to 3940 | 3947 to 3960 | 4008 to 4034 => -1.2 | 42.6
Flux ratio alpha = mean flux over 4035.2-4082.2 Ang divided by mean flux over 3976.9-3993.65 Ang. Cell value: 1.22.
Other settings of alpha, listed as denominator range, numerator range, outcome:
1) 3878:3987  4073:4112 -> 1.28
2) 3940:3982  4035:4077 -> 1.51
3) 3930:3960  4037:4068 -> 1.52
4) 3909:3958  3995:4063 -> 1.43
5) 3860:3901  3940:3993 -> 1.06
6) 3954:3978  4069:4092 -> 1.63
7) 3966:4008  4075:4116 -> 1.08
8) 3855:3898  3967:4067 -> 1.39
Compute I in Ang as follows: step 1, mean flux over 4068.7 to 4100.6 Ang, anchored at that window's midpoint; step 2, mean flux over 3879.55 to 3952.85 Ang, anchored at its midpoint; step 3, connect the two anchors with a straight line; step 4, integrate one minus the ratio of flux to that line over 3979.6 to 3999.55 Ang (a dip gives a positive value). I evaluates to -3.0 Ang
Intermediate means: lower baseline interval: 39.7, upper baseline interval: 52.2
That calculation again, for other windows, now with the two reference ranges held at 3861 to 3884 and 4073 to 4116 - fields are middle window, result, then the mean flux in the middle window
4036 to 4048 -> -3.2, 60.6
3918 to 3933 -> 1.0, 39.3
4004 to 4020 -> -4.7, 60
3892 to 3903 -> 0.3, 39.8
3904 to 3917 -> -2.0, 47.8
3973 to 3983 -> 0.8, 40.9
